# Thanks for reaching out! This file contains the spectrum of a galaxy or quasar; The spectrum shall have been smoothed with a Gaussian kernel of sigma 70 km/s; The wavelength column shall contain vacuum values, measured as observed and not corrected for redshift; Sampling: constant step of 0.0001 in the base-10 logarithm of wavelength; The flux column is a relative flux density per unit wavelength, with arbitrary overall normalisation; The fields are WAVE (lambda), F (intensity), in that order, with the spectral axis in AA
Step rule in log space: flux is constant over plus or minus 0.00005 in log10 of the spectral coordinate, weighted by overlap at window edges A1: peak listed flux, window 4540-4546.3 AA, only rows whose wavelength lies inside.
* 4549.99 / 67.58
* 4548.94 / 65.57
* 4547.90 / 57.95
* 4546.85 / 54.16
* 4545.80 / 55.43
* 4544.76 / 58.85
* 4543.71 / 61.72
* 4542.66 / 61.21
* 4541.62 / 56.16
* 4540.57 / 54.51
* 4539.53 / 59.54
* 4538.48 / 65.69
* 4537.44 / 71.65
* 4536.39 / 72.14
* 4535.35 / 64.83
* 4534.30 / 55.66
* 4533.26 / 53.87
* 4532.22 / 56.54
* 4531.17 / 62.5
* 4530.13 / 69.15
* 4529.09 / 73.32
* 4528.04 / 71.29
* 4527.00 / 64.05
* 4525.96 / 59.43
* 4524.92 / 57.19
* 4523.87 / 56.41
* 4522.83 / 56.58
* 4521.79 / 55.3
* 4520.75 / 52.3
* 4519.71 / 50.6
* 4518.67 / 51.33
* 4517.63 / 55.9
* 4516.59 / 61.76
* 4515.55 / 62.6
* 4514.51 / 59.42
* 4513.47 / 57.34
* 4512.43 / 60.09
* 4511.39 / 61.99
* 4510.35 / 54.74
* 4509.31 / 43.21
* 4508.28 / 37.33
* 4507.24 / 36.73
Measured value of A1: 61.72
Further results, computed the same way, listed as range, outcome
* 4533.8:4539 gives 72.14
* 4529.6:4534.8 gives 69.15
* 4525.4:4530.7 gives 73.32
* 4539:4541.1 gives 59.54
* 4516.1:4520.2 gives 61.76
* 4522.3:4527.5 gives 64.05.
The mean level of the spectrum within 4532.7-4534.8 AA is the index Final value 55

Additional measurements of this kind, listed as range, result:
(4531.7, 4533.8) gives 55.4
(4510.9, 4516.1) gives 60.3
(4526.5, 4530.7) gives 69.4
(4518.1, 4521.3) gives 51.6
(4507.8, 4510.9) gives 45.4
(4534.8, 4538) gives 69.4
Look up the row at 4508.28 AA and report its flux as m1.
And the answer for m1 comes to 37.33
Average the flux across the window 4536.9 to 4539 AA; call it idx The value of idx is 68.7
